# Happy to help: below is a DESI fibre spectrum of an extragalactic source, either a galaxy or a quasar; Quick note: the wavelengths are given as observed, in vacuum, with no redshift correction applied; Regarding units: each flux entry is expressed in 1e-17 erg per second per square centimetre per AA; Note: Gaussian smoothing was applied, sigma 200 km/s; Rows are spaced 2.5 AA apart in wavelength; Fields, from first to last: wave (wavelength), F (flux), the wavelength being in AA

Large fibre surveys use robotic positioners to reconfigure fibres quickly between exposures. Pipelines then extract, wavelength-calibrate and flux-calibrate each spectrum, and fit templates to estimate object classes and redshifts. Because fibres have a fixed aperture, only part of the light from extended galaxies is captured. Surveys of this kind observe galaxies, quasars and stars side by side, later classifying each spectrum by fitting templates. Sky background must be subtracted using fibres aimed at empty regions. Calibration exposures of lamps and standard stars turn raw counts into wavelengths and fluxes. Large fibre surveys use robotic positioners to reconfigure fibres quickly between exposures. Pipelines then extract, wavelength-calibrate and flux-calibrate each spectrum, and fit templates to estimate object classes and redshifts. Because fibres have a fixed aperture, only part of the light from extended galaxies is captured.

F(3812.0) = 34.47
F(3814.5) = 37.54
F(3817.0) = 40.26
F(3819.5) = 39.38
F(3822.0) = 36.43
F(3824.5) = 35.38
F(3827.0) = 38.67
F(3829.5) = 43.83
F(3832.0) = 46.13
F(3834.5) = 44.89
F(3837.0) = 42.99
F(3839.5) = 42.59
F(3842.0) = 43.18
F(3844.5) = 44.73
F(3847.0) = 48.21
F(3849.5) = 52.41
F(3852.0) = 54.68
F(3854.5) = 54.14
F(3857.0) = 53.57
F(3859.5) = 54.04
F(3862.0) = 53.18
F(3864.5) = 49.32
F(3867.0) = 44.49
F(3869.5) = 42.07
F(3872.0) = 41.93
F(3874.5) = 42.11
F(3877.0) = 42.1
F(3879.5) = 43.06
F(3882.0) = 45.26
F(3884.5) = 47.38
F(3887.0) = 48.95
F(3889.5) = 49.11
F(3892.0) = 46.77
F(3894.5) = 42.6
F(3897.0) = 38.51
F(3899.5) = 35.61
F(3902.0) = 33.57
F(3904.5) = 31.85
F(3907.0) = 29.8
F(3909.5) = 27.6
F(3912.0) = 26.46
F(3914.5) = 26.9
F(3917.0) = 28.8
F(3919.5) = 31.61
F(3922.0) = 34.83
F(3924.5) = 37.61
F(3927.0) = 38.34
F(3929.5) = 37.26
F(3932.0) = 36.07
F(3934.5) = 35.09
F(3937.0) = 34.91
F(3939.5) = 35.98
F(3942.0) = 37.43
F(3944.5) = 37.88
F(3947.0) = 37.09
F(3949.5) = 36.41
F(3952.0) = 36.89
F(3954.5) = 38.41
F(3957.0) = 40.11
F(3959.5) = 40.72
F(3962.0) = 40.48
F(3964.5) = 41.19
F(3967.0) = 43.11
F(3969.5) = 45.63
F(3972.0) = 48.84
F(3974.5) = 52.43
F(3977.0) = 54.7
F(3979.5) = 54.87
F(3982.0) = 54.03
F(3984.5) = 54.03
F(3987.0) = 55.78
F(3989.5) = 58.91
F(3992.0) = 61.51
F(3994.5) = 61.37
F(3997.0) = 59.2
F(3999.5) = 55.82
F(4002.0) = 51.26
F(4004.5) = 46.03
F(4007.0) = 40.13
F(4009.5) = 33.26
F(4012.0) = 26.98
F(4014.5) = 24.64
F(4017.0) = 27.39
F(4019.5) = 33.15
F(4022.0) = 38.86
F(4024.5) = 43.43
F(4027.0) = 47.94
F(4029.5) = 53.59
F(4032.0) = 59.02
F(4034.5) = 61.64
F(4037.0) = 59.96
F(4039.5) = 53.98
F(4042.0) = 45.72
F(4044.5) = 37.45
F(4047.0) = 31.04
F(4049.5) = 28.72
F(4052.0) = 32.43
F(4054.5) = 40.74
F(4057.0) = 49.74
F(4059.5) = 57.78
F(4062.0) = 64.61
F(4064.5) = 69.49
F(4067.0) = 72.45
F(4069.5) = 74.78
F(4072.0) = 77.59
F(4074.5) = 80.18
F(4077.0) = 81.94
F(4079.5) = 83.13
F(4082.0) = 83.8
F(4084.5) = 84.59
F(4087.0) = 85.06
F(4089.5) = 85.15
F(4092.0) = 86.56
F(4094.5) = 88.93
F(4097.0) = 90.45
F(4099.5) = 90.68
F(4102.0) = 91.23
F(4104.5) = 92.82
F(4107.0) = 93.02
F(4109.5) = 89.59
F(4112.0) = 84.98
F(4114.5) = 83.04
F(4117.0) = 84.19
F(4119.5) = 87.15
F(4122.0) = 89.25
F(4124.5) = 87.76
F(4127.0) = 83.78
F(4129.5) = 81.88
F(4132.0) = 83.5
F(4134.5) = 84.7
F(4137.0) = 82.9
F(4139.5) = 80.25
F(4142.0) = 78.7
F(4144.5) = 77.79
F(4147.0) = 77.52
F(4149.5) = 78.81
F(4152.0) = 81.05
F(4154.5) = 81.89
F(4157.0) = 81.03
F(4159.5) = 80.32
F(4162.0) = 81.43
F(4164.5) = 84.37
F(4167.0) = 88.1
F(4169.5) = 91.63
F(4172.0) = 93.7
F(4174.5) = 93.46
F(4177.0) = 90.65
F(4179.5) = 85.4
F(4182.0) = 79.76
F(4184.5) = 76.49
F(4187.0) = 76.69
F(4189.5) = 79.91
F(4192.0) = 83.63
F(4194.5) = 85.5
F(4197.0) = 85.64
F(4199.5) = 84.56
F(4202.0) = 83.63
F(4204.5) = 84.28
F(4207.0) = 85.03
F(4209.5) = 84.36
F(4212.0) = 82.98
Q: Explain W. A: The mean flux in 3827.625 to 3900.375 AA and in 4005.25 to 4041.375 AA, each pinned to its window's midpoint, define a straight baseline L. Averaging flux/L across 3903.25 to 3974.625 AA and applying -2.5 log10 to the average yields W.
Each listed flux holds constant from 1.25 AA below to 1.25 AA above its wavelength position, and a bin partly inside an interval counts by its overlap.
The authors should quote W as 0.22 mag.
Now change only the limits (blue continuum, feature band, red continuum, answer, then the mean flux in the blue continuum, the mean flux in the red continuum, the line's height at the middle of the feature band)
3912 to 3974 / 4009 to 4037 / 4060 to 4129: 0.43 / 37.5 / 83.6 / 61.9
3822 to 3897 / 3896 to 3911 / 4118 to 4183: 0.50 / 45.8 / 84.1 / 51.6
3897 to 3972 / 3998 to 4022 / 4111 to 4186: 0.35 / 36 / 83.8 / 52.9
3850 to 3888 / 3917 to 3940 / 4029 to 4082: 0.40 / 47.8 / 58.6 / 51.3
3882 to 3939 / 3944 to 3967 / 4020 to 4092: 0.13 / 36.5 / 60.3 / 43.9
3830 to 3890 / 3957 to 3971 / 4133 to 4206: 0.37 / 47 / 83.2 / 59.2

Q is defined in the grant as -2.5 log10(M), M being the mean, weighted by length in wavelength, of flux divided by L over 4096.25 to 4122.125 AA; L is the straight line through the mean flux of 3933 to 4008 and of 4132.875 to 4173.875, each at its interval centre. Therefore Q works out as -0.20 mag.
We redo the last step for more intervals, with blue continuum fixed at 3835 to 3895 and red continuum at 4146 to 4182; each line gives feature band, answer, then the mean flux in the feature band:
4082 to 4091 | -0.13 mag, 84.8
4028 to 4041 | 0.19 mag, 57.2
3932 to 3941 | 0.50 mag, 35.5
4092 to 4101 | -0.17 mag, 89.6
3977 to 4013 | 0.23 mag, 51.2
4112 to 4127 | -0.09 mag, 86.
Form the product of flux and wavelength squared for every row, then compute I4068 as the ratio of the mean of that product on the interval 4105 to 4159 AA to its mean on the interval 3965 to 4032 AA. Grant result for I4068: 1.9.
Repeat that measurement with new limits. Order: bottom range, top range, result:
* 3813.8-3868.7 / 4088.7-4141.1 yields 2.18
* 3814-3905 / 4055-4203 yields 2.13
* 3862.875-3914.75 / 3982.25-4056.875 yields 1.22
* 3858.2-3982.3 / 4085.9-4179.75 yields 2.34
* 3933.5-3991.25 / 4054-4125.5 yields 1.94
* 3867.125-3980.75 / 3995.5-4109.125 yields 1.64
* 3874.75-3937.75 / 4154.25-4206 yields 2.59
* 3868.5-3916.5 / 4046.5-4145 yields 2.21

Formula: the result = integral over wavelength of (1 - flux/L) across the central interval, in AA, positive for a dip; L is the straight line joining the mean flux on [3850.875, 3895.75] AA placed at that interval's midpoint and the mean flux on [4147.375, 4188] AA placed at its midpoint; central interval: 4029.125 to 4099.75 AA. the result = 5.9 AA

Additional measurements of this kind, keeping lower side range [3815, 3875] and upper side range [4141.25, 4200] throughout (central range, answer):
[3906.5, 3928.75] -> 9.2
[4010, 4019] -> 5.2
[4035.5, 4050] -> 5.2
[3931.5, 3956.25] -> 8.8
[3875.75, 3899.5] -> 2.8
